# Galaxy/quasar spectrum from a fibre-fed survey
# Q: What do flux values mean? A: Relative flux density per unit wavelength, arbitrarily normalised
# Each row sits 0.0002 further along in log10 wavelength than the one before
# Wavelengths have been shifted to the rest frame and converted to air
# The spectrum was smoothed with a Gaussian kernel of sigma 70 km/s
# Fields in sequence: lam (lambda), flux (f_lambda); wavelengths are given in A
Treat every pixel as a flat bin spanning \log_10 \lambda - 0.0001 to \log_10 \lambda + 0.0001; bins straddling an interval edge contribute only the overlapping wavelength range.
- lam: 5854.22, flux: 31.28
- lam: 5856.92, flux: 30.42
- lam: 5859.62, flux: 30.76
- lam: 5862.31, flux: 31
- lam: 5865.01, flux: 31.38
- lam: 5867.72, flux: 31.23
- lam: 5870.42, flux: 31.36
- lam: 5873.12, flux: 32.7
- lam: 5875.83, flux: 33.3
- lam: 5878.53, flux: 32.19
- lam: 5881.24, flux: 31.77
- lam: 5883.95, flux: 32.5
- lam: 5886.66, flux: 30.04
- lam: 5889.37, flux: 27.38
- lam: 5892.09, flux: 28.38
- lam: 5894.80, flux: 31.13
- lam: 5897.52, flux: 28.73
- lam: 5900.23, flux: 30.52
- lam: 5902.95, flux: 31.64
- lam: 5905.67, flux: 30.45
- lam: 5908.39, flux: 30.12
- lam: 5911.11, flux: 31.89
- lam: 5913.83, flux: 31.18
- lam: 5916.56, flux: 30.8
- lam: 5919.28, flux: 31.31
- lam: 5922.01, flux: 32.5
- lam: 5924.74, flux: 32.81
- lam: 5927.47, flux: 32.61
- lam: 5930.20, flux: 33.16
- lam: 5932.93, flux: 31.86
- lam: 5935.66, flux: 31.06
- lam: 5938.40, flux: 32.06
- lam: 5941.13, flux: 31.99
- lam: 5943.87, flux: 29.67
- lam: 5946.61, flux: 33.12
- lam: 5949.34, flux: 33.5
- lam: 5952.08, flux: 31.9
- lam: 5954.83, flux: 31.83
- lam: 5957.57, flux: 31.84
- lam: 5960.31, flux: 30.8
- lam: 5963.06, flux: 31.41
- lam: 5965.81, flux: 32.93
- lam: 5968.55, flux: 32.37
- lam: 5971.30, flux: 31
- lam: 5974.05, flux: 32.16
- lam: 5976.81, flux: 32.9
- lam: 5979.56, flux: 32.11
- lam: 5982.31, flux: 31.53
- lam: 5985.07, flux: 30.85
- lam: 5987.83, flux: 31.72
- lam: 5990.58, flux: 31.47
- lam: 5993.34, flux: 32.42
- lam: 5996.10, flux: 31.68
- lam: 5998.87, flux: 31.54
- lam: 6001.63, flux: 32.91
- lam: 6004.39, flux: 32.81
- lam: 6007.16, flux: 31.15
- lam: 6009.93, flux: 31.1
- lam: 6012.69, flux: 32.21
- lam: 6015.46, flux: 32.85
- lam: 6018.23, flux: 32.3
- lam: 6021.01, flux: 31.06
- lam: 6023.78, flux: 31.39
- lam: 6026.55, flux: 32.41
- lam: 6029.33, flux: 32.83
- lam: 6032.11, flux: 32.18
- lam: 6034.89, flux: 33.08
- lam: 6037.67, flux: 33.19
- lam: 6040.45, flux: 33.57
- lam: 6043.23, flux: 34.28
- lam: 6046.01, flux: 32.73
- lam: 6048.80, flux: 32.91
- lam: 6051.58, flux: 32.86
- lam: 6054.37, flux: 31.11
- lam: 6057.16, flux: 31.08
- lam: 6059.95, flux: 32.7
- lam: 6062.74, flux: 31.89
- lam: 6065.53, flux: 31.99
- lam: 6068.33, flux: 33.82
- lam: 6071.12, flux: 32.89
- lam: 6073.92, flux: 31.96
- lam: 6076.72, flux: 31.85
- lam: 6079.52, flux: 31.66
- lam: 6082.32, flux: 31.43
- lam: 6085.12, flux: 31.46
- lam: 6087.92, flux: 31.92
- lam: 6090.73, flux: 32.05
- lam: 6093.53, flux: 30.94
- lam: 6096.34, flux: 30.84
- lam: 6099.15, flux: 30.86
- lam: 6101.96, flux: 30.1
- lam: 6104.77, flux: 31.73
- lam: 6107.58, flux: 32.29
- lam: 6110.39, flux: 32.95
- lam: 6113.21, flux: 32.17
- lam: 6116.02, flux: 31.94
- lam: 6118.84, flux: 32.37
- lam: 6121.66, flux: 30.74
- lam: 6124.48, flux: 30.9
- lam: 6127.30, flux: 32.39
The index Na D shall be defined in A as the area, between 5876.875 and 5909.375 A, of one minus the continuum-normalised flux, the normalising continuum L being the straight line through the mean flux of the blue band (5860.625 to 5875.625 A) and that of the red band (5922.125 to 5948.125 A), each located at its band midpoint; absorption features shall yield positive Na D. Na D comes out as 1.4 A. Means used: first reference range 31.7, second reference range 32.1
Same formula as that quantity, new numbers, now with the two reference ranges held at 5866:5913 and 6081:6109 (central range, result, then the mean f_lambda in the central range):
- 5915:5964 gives -1.4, 31.9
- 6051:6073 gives -0.7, 32.3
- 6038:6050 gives -0.8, 33.4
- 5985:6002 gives -0.4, 31.8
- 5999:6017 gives -0.6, 32.1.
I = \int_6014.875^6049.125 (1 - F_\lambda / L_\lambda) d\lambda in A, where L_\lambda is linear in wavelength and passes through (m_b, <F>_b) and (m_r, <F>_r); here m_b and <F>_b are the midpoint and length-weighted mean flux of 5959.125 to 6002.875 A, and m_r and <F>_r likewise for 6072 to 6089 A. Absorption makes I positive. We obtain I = -0.9 A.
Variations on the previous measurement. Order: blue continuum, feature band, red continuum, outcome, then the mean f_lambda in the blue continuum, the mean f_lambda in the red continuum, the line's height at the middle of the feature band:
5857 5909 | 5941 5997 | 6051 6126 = -1.1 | 30.9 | 31.8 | 31.3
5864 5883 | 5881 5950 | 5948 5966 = 1.7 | 32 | 32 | 32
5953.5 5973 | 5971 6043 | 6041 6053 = 0.8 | 31.8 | 33.2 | 32.5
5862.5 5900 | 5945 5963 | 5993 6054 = -0.2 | 30.9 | 32.4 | 31.7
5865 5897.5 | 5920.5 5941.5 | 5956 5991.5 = -0.6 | 31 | 31.8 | 31.4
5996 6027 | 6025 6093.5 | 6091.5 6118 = -1.3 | 31.9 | 31.6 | 31.8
